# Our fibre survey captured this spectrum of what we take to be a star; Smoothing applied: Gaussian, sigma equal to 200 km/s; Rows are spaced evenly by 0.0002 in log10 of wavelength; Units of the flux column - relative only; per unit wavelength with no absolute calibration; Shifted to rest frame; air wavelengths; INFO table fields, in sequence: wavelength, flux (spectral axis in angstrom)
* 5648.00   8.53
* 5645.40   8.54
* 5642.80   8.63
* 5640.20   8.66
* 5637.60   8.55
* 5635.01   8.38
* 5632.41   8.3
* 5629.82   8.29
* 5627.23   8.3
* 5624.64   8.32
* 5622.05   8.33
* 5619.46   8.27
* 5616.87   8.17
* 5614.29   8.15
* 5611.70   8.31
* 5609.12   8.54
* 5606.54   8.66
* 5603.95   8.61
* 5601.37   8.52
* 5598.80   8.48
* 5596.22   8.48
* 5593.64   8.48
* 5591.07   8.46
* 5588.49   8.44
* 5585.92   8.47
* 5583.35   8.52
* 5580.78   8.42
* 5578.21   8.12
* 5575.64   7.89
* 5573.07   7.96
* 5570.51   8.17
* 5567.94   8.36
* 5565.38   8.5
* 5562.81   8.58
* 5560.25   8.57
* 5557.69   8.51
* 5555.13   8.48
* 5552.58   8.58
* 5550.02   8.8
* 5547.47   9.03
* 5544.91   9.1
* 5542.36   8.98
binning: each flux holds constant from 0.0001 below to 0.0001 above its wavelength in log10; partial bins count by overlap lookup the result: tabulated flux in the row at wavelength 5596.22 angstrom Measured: 8.48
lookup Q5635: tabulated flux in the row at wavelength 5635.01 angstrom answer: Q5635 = 8.38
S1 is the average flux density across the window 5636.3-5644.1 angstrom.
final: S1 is 8.61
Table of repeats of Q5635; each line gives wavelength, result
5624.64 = 8.32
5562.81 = 8.58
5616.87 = 8.17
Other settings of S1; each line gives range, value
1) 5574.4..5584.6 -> 8.24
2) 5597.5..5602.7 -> 8.51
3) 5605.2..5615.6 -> 8.41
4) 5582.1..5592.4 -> 8.48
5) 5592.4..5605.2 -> 8.52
